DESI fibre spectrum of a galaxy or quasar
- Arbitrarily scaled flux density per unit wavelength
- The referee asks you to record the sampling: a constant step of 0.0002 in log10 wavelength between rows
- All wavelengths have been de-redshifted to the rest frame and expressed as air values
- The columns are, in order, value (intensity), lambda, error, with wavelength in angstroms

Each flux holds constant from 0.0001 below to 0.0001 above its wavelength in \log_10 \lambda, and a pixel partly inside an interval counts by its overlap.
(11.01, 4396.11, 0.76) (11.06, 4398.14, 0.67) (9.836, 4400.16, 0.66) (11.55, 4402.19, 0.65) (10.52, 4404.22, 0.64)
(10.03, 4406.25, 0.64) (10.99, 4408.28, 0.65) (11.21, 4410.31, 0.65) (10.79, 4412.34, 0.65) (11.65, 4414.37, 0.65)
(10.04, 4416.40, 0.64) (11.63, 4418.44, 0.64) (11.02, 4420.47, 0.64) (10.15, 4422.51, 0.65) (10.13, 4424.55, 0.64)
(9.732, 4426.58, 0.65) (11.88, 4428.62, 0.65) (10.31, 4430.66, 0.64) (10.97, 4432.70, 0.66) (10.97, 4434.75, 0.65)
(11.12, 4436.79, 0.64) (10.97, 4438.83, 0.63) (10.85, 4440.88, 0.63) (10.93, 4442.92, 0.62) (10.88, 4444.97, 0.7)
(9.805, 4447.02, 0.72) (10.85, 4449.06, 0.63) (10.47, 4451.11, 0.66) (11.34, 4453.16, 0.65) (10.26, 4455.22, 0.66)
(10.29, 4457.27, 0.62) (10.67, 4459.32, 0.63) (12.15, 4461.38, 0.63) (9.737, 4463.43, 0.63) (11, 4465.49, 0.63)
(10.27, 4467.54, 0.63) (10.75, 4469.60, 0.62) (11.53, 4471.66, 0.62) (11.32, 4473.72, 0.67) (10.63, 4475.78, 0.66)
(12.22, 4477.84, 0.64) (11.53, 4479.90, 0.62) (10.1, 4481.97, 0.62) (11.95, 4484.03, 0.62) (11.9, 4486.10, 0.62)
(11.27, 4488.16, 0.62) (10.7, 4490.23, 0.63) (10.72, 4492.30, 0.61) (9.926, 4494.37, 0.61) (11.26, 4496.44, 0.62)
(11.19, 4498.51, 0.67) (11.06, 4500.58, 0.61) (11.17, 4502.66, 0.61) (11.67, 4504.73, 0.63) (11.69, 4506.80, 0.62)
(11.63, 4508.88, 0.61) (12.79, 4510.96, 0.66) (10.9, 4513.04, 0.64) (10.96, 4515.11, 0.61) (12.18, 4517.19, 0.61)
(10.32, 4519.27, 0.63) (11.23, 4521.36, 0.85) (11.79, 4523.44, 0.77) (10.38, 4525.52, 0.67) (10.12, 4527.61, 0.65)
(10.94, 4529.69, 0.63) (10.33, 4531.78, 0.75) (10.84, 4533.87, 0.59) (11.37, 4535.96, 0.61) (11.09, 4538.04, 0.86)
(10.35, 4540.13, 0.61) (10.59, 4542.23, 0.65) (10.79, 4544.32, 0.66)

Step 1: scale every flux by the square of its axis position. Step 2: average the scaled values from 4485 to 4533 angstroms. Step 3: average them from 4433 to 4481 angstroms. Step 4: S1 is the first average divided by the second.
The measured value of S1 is 1.0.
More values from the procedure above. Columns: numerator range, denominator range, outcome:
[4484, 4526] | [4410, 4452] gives 1.08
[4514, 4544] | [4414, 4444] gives 1.05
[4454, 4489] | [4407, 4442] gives 1.04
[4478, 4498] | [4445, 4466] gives 1.06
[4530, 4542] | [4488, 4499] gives 1.02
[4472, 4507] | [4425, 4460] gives 1.07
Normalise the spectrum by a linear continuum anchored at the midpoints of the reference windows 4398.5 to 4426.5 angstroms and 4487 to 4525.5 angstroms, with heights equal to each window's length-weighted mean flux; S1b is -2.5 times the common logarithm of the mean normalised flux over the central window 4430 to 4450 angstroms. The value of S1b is 0.009 mag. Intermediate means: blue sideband 10.7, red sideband 11.2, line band 10.8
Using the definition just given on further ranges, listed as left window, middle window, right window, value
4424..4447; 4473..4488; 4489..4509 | -0.04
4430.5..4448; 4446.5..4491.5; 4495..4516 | 0.01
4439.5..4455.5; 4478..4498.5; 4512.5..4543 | -0.03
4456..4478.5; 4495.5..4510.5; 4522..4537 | -0.05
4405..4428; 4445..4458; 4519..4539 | 0.02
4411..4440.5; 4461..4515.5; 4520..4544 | -0.04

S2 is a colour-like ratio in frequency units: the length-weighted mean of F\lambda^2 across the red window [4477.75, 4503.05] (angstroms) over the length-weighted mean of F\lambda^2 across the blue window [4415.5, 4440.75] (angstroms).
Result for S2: 1.1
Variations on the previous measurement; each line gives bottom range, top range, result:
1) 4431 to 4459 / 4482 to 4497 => 1.05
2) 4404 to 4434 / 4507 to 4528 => 1.10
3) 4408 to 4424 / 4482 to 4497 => 1.05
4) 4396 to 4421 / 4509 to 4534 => 1.07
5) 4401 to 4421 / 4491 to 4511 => 1.07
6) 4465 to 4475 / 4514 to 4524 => 1.05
